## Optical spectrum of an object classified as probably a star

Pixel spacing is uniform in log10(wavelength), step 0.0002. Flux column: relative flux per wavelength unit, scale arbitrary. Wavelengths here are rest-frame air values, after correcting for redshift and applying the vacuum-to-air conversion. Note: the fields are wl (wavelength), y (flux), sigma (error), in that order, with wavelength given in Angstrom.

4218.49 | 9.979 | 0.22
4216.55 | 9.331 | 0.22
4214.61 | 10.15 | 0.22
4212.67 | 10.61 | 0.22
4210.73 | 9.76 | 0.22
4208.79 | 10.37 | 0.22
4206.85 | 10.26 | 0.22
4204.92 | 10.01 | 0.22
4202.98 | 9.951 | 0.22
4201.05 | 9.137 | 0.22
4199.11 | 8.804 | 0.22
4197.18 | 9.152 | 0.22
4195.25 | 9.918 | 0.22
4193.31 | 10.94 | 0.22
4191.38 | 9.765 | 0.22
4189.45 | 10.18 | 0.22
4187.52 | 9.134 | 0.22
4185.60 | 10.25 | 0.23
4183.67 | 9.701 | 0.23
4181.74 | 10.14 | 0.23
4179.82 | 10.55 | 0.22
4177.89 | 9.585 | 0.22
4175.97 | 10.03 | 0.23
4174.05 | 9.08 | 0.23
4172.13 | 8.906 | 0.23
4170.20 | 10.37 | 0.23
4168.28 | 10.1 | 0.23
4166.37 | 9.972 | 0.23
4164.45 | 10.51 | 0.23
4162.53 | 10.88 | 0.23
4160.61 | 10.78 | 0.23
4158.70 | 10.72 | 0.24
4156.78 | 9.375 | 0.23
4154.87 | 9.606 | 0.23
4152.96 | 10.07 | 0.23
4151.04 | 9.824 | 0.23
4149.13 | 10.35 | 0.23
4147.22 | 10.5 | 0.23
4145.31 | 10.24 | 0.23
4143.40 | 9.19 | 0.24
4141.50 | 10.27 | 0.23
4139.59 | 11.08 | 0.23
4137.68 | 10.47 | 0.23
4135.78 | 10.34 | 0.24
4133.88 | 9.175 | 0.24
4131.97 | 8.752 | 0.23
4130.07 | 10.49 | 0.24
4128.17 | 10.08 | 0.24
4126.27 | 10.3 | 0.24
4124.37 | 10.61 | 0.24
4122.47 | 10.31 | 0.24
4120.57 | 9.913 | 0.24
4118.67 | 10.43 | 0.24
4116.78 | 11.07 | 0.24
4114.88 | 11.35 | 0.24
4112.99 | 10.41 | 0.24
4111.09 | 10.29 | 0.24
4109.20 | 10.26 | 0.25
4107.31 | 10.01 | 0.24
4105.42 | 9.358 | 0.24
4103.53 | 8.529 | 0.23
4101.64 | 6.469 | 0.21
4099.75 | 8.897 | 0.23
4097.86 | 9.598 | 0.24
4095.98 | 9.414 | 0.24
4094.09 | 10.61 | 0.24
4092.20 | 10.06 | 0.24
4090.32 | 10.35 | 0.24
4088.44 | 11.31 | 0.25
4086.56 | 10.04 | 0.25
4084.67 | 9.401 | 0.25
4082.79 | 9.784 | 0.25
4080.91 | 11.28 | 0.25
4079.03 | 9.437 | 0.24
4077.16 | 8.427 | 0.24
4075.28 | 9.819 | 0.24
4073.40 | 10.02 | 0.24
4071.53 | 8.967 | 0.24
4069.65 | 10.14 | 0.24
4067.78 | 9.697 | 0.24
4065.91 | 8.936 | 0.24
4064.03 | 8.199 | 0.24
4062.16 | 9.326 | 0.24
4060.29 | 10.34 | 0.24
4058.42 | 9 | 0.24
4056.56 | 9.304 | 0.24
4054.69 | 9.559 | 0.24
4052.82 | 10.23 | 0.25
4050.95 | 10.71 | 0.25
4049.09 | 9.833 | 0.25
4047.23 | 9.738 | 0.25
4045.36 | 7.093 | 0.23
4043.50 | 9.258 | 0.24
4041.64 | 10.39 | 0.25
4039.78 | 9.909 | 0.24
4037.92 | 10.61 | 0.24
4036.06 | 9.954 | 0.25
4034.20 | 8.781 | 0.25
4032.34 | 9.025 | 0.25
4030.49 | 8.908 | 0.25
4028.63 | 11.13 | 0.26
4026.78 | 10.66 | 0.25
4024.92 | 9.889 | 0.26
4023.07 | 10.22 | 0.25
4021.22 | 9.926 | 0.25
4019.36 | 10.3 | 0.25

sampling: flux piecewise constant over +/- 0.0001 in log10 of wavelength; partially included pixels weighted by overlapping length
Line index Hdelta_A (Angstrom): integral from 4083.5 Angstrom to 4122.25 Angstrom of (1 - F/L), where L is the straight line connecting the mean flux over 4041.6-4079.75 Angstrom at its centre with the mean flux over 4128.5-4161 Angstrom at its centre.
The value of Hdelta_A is -0.6 Angstrom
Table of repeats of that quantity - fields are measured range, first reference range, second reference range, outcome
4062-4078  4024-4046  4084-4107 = 0.5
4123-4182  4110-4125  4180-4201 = 0.6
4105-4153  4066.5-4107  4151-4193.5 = -2.0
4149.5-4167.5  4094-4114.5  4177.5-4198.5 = -0.8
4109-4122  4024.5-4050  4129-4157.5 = -0.8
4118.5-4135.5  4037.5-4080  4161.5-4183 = -0.3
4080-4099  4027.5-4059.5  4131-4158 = -0.8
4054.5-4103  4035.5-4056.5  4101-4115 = 0.5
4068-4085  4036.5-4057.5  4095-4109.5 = -0.7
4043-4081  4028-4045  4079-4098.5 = 1.7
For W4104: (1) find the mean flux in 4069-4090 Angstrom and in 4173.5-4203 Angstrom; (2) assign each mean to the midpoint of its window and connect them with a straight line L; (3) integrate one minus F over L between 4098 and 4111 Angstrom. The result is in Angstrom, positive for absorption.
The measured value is 1.1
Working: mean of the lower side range 9.88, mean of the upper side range 9.77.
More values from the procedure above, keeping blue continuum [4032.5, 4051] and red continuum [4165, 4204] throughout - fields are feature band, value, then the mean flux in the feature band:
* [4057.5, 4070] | 0.3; 9.34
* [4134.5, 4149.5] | -0.9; 10.3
